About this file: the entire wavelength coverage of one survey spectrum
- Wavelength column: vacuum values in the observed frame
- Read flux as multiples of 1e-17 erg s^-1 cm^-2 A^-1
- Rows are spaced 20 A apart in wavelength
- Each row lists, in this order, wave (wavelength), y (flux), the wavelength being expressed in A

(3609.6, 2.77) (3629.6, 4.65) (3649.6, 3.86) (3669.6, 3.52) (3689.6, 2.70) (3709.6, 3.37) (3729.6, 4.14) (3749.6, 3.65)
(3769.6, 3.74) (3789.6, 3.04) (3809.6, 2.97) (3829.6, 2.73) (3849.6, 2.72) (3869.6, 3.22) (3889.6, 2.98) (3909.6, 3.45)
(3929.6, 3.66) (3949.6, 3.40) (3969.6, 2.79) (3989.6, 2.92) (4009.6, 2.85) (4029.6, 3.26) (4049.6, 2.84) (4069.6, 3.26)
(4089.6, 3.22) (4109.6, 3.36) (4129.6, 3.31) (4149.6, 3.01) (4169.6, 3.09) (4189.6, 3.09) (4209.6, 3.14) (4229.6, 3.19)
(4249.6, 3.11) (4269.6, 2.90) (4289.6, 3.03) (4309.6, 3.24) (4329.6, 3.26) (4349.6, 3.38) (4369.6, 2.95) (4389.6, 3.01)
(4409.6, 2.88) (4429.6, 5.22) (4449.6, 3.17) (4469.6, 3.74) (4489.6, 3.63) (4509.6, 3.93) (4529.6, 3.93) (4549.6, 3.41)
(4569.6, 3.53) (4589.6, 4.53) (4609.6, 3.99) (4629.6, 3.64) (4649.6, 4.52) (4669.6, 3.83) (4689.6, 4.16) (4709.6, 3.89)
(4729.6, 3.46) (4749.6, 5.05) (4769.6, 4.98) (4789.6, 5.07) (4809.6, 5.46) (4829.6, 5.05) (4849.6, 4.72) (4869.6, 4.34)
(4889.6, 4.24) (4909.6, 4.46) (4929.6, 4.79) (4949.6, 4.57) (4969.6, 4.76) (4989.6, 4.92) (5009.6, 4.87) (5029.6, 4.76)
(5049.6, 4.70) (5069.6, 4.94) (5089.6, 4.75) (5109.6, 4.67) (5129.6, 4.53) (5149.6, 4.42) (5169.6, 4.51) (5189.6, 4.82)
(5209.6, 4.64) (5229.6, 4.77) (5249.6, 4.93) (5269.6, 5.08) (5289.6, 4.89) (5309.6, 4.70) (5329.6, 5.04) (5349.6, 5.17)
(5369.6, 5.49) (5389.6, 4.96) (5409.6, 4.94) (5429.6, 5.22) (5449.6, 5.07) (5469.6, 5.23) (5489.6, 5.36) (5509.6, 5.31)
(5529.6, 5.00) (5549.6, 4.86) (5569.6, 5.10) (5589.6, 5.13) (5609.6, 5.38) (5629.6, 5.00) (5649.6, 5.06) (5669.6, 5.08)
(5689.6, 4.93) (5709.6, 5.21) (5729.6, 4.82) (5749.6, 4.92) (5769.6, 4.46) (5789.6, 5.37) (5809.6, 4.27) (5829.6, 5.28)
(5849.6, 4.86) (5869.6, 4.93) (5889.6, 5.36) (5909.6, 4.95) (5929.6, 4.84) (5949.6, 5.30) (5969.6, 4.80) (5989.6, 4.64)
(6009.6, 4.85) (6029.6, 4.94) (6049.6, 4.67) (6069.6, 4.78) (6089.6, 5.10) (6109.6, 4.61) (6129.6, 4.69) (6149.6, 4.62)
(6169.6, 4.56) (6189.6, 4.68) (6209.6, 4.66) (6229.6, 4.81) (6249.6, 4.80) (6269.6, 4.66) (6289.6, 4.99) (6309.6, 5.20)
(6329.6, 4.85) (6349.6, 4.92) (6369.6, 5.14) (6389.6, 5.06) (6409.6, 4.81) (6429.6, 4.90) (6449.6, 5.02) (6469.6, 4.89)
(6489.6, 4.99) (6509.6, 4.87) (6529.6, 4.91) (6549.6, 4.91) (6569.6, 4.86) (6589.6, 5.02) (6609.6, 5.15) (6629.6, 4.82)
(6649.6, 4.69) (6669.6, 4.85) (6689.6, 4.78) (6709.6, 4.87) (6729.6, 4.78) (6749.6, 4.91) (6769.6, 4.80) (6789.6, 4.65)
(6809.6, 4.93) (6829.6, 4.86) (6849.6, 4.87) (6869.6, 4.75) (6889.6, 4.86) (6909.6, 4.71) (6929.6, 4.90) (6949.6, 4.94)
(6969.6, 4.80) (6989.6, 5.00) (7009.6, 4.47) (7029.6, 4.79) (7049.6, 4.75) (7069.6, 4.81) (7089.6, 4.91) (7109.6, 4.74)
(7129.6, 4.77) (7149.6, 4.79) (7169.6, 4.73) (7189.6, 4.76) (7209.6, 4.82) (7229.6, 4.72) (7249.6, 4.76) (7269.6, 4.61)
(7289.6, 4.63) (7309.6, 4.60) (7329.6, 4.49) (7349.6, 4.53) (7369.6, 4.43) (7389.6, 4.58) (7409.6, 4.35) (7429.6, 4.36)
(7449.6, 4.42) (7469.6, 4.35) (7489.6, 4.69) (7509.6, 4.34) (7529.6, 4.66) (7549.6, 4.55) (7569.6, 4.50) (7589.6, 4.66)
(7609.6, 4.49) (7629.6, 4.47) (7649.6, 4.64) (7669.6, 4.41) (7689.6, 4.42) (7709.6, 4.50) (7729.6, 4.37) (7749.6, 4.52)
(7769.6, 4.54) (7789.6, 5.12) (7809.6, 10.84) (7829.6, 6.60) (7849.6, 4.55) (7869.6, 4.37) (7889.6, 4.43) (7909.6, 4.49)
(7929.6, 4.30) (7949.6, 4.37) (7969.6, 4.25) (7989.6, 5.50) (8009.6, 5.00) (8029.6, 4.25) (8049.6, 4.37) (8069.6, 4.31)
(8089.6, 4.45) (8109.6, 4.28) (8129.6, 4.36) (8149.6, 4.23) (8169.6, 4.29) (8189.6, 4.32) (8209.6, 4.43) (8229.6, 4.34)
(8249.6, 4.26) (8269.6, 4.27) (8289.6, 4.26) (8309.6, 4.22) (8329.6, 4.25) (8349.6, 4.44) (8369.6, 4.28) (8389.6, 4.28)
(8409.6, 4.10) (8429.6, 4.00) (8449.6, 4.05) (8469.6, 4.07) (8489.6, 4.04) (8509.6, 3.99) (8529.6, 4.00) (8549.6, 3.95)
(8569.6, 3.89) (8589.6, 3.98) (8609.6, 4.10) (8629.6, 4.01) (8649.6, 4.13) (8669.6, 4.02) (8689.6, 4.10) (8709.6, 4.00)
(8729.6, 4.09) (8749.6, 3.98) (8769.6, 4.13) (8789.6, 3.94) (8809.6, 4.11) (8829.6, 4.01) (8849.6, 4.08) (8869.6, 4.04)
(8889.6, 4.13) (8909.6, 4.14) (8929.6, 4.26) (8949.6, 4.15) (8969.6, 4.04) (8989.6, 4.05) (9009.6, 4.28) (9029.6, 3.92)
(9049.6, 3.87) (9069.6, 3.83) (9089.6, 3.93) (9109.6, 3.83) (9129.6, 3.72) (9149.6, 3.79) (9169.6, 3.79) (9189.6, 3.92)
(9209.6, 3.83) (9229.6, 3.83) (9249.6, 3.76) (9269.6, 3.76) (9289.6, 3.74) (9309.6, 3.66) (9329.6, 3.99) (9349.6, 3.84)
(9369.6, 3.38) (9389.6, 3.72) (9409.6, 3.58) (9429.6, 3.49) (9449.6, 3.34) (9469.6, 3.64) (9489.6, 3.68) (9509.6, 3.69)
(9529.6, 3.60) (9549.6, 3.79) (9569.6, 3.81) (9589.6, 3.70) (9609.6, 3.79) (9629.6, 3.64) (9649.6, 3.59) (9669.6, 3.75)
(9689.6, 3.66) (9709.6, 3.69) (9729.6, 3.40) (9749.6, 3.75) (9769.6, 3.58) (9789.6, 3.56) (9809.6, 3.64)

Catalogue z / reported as 0.19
